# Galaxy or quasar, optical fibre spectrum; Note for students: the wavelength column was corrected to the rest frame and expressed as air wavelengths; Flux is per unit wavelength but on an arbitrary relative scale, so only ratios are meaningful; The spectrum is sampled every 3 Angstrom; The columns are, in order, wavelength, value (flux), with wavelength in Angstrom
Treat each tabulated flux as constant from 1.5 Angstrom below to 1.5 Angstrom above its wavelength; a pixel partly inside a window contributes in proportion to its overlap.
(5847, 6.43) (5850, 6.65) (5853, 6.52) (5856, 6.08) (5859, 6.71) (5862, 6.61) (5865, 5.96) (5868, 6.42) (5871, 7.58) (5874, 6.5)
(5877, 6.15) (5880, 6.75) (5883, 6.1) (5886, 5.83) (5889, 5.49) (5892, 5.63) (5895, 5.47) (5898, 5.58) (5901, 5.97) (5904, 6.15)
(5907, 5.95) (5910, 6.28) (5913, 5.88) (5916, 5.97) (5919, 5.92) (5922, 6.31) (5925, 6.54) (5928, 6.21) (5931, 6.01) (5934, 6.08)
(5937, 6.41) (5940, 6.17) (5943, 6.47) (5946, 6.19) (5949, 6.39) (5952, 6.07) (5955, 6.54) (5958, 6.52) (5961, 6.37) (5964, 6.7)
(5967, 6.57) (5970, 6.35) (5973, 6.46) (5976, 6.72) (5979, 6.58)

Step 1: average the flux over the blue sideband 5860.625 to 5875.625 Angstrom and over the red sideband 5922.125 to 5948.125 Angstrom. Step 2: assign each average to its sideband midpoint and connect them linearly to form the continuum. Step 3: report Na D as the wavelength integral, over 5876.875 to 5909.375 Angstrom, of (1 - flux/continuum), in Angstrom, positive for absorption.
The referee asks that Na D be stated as 2.8 Angstrom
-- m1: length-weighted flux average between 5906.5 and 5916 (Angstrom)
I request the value 6.04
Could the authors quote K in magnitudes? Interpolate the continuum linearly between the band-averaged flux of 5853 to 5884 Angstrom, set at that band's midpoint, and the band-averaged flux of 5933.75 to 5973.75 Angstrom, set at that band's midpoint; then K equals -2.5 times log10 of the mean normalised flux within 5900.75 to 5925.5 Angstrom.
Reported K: 0.059 mag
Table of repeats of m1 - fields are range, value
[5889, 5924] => 5.91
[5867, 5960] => 6.18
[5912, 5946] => 6.18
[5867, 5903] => 6.12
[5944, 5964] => 6.38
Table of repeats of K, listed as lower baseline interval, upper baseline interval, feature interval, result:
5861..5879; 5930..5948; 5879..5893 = 0.092 mag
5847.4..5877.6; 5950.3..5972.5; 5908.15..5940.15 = 0.054 mag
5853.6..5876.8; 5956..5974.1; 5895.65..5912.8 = 0.098 mag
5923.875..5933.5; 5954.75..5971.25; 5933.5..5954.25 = 0.013 mag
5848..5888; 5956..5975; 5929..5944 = 0.045 mag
